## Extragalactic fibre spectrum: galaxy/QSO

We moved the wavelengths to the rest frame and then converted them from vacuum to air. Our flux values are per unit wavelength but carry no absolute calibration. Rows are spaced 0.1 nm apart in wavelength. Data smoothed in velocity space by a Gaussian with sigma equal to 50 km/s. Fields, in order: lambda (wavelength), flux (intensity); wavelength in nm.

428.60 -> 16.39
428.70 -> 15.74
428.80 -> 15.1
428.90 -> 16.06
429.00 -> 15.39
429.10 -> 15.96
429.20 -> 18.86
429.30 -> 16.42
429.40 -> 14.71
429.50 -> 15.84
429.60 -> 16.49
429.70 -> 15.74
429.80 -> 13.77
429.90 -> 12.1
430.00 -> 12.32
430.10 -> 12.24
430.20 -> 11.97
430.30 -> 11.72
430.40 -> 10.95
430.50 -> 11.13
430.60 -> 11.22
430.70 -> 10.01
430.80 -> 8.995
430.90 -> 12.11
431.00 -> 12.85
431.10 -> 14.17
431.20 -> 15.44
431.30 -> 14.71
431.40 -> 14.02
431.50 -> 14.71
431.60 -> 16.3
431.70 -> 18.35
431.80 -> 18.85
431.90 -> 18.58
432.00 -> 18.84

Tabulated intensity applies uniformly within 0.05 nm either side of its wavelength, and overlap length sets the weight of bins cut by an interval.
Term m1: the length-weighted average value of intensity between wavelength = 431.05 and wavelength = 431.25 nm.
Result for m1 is 14.8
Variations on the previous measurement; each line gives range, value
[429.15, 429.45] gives 16.7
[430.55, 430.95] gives 10.6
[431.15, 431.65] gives 15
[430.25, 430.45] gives 11.3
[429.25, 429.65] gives 15.9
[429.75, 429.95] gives 12.9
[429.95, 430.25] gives 12.2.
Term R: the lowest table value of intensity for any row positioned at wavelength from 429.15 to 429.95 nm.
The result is 12.1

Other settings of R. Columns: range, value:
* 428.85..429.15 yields 15.39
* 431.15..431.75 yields 14.02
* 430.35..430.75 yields 10.01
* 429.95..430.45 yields 10.95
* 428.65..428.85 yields 15.1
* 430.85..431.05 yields 12.11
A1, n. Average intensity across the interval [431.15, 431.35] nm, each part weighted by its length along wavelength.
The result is 15.1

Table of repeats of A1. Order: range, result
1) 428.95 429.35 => 16.7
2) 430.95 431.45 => 14.2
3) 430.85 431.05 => 12.5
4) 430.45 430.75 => 10.8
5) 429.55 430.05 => 14.1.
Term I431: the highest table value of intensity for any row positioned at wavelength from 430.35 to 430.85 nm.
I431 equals 11.22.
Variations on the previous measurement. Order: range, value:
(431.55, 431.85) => 18.85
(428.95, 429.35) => 18.86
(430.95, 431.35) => 15.44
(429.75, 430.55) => 13.77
